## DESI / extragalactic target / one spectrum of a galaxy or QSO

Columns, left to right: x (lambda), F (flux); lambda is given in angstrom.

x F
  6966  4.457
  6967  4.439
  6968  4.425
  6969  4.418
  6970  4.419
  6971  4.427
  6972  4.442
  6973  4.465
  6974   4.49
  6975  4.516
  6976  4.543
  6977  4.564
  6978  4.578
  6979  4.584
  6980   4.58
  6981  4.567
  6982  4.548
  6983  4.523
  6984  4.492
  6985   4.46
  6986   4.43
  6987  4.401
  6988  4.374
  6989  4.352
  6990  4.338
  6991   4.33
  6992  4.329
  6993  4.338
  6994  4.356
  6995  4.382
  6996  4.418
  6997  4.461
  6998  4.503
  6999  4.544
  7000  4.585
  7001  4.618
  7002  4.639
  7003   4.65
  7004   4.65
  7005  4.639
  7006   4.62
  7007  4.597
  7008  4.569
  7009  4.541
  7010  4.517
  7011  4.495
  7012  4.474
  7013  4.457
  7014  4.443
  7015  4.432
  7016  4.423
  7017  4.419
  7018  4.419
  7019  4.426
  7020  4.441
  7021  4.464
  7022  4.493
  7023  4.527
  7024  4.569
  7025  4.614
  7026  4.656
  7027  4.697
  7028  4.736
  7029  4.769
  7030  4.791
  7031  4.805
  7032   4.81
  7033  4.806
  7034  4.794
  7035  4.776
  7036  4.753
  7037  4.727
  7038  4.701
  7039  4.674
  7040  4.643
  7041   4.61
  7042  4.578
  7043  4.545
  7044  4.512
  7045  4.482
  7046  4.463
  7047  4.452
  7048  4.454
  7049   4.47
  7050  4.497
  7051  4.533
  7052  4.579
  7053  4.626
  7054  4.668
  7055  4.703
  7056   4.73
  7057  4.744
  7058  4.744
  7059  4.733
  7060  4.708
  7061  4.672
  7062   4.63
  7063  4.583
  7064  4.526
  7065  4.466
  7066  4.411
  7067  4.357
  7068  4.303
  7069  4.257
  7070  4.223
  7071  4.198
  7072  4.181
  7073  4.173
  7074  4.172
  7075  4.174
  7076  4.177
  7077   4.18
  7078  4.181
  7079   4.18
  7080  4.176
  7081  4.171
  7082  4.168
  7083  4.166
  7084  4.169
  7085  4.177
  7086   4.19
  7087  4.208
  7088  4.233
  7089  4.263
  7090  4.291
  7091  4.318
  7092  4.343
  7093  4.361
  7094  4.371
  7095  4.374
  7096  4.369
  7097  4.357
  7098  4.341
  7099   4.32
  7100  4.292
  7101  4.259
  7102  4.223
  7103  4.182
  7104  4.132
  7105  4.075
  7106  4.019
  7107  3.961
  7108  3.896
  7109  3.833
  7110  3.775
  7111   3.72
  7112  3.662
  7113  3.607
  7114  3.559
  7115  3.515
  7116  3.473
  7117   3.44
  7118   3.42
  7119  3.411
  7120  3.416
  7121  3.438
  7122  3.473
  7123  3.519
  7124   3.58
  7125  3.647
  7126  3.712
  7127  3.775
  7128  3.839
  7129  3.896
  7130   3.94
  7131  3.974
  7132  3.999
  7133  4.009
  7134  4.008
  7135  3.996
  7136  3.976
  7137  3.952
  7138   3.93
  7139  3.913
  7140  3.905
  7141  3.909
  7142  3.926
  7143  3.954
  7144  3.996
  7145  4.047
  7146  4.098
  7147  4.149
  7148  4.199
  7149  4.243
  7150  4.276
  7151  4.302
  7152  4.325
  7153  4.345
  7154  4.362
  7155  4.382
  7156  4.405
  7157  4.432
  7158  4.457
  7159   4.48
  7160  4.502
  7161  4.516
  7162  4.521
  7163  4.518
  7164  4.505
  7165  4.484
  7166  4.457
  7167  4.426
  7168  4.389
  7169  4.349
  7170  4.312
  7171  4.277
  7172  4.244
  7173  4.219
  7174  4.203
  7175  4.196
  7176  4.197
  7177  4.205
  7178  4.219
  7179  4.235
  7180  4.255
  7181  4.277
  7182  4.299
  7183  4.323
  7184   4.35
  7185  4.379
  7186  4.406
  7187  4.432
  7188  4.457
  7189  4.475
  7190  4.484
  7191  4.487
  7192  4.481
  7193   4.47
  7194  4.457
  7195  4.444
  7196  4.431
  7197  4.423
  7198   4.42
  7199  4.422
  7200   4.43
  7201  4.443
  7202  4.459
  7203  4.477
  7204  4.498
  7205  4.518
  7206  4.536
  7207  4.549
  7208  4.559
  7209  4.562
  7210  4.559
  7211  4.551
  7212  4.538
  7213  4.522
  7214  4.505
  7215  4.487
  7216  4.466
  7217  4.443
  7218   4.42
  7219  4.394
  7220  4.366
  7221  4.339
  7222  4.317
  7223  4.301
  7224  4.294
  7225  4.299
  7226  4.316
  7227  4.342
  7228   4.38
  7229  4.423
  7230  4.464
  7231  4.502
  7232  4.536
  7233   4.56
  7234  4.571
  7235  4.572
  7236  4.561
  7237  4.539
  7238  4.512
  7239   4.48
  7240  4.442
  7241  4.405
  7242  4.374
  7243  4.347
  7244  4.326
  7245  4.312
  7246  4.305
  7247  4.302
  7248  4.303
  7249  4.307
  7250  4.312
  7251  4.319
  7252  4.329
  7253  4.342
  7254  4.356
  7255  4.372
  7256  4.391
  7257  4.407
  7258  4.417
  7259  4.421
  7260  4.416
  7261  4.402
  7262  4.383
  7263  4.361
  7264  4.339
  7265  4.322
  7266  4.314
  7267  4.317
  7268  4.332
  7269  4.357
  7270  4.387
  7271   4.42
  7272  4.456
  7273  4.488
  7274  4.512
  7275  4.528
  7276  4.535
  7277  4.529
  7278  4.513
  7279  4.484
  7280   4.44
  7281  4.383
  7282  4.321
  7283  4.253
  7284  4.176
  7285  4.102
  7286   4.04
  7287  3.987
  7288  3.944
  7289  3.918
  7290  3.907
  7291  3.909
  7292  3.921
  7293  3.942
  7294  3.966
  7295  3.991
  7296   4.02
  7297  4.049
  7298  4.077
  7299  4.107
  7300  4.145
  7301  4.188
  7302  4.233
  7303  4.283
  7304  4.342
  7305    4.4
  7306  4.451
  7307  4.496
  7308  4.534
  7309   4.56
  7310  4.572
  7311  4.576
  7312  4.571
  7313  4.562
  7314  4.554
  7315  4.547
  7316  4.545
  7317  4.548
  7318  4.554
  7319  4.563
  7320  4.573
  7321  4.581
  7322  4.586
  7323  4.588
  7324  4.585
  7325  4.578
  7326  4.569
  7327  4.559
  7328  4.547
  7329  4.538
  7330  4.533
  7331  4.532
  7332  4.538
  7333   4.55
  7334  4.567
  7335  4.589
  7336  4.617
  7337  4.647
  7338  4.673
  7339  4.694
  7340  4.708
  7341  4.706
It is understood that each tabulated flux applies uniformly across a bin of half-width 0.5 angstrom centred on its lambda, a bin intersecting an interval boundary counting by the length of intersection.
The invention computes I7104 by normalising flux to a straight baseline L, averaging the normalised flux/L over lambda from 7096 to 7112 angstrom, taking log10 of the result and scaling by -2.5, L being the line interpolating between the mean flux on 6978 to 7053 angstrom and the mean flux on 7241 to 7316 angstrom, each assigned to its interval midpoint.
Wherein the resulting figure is 0.10 mag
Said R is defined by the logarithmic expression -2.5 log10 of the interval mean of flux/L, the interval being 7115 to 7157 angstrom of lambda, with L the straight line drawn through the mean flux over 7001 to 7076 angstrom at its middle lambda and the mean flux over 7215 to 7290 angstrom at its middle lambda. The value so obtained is 0.14 mag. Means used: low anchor 4.55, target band 3.92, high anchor 4.37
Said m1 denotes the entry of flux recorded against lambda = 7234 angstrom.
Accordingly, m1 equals 4.571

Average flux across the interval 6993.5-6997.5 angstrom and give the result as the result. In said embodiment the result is 4.4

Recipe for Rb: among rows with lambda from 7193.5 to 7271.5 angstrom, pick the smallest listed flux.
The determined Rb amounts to 4.294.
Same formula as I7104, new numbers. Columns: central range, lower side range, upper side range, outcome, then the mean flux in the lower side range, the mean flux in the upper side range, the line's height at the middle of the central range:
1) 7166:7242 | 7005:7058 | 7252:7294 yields -0.008 mag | 4.59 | 4.3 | 4.38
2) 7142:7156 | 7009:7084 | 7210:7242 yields 0.067 mag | 4.5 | 4.45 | 4.47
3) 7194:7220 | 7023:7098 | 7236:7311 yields -0.029 mag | 4.47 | 4.31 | 4.36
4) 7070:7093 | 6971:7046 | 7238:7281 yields 0.073 mag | 4.55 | 4.39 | 4.5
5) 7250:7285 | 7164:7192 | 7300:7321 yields 0.011 mag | 4.34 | 4.48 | 4.43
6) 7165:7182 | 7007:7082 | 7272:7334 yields 0.038 mag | 4.51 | 4.37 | 4.44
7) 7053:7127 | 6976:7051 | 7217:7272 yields 0.091 mag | 4.55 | 4.39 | 4.49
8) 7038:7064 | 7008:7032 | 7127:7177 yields -0.031 mag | 4.55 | 4.2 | 4.47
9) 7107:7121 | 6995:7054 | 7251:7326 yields 0.242 mag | 4.58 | 4.35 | 4.5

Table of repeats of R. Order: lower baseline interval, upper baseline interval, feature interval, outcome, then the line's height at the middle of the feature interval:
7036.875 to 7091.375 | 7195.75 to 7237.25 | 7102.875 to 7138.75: 0.18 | 4.43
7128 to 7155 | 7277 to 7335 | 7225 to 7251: -0.05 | 4.24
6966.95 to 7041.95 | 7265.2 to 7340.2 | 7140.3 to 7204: 0.03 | 4.45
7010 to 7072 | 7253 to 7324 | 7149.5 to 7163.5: 0.01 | 4.46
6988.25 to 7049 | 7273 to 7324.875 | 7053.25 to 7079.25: 0.02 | 4.52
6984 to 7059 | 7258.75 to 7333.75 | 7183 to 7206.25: 0.00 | 4.44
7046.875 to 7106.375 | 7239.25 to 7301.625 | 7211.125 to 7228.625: -0.03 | 4.3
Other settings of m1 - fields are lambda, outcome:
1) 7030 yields 4.791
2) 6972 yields 4.442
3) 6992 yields 4.329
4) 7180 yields 4.255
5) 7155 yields 4.382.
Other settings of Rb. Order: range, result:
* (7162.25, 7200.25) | 4.196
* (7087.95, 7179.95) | 3.411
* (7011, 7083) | 4.166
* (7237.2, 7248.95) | 4.302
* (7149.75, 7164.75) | 4.276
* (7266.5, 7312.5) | 3.907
